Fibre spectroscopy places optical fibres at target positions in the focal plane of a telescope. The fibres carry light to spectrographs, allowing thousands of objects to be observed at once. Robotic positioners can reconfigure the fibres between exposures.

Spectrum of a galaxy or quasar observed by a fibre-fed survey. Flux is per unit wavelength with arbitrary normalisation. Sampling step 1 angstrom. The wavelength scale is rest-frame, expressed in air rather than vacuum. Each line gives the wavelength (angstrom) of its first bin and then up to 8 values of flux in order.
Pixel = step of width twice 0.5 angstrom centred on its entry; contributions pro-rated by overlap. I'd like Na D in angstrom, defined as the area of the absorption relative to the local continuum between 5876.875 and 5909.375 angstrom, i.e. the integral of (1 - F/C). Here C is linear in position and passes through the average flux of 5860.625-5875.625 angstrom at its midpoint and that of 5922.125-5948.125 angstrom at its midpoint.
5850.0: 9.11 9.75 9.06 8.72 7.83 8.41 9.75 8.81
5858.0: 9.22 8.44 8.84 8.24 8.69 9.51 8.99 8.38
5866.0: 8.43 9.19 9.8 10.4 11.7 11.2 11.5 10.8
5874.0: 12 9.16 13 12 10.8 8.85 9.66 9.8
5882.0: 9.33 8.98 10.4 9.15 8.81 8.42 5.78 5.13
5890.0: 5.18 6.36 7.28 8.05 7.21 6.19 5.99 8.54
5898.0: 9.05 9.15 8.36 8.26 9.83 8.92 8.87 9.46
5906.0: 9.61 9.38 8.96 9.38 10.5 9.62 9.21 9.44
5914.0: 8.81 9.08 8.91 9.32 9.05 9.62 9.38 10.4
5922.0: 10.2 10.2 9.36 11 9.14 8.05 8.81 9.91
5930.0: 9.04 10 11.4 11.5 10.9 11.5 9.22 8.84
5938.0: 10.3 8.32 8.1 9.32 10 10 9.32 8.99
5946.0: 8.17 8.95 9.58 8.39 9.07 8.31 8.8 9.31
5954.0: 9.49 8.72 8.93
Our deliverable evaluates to 4.39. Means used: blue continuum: 9.91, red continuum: 9.62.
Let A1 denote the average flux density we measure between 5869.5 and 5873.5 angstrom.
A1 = 11.3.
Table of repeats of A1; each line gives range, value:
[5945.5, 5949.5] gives 8.77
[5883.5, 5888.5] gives 8.51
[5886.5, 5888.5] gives 7.1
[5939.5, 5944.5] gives 9.35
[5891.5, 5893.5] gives 7.67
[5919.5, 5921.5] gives 9.89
